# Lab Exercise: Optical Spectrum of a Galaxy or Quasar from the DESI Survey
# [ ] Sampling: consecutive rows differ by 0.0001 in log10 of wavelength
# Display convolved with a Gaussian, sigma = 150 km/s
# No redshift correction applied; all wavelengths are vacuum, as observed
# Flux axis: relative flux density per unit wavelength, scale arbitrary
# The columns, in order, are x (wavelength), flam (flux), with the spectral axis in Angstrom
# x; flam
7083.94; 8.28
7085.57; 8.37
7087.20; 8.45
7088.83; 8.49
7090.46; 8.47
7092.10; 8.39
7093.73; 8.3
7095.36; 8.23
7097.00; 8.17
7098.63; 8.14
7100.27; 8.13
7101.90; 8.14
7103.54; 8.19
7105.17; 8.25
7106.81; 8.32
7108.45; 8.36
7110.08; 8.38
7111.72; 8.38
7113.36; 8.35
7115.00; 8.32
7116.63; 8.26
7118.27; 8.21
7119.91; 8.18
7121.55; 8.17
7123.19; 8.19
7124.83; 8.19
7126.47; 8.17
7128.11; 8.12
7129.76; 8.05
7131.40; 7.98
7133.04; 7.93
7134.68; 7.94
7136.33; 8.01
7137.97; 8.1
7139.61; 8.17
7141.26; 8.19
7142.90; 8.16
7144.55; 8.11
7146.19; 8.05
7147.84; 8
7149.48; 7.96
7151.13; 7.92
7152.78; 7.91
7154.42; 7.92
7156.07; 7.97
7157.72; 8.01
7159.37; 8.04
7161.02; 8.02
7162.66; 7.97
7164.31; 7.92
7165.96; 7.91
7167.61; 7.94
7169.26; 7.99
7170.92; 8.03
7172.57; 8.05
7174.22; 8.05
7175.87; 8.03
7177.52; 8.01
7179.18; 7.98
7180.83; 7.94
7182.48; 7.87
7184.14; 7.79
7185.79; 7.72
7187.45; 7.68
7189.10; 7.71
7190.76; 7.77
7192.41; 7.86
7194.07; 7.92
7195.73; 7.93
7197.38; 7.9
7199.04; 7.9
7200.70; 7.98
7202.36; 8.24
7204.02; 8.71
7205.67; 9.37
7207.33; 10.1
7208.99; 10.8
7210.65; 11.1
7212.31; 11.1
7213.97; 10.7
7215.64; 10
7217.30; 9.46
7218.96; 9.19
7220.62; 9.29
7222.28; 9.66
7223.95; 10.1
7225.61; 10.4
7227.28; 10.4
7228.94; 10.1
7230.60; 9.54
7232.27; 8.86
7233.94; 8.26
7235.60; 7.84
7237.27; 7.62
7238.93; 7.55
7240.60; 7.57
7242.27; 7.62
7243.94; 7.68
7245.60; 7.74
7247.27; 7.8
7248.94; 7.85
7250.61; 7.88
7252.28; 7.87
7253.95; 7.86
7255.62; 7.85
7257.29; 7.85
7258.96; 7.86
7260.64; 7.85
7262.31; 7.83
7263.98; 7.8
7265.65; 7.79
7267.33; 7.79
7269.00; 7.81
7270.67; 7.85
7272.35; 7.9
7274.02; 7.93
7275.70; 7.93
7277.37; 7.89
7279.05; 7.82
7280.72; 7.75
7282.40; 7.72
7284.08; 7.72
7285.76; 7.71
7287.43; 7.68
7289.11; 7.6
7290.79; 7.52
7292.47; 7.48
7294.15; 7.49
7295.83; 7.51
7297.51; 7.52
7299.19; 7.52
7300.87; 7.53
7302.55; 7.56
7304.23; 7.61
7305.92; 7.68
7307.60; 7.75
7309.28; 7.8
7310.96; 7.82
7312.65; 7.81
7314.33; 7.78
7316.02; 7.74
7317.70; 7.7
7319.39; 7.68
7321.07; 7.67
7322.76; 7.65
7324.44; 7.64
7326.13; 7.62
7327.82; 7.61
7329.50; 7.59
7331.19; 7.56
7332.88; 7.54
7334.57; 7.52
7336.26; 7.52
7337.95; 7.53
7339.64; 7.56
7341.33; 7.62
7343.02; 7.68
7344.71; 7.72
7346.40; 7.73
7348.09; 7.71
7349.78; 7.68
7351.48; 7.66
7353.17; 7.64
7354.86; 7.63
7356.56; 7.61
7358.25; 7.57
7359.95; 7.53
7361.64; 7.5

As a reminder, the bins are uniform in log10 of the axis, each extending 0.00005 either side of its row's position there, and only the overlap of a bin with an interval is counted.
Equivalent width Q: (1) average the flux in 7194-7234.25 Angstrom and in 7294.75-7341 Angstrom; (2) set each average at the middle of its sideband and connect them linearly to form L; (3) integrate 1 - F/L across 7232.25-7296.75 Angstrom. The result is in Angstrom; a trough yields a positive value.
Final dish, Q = 5.8 Angstrom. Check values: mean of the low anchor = 9.44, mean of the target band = 7.78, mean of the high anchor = 7.63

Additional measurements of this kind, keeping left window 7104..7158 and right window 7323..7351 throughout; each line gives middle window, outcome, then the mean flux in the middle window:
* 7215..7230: -3.7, 9.84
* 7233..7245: 0.2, 7.75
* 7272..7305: 0.3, 7.67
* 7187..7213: -2.6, 8.76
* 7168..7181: 0.0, 8.01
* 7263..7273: 0.0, 7.82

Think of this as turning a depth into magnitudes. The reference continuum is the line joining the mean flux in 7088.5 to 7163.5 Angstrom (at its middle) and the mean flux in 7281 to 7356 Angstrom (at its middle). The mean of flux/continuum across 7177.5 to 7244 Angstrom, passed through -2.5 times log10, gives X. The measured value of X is -0.11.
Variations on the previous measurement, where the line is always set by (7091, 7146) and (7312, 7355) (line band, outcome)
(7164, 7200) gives 0.02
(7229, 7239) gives -0.08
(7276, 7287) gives 0.00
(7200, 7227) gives -0.23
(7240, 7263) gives 0.01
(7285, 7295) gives 0.02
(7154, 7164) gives 0.01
